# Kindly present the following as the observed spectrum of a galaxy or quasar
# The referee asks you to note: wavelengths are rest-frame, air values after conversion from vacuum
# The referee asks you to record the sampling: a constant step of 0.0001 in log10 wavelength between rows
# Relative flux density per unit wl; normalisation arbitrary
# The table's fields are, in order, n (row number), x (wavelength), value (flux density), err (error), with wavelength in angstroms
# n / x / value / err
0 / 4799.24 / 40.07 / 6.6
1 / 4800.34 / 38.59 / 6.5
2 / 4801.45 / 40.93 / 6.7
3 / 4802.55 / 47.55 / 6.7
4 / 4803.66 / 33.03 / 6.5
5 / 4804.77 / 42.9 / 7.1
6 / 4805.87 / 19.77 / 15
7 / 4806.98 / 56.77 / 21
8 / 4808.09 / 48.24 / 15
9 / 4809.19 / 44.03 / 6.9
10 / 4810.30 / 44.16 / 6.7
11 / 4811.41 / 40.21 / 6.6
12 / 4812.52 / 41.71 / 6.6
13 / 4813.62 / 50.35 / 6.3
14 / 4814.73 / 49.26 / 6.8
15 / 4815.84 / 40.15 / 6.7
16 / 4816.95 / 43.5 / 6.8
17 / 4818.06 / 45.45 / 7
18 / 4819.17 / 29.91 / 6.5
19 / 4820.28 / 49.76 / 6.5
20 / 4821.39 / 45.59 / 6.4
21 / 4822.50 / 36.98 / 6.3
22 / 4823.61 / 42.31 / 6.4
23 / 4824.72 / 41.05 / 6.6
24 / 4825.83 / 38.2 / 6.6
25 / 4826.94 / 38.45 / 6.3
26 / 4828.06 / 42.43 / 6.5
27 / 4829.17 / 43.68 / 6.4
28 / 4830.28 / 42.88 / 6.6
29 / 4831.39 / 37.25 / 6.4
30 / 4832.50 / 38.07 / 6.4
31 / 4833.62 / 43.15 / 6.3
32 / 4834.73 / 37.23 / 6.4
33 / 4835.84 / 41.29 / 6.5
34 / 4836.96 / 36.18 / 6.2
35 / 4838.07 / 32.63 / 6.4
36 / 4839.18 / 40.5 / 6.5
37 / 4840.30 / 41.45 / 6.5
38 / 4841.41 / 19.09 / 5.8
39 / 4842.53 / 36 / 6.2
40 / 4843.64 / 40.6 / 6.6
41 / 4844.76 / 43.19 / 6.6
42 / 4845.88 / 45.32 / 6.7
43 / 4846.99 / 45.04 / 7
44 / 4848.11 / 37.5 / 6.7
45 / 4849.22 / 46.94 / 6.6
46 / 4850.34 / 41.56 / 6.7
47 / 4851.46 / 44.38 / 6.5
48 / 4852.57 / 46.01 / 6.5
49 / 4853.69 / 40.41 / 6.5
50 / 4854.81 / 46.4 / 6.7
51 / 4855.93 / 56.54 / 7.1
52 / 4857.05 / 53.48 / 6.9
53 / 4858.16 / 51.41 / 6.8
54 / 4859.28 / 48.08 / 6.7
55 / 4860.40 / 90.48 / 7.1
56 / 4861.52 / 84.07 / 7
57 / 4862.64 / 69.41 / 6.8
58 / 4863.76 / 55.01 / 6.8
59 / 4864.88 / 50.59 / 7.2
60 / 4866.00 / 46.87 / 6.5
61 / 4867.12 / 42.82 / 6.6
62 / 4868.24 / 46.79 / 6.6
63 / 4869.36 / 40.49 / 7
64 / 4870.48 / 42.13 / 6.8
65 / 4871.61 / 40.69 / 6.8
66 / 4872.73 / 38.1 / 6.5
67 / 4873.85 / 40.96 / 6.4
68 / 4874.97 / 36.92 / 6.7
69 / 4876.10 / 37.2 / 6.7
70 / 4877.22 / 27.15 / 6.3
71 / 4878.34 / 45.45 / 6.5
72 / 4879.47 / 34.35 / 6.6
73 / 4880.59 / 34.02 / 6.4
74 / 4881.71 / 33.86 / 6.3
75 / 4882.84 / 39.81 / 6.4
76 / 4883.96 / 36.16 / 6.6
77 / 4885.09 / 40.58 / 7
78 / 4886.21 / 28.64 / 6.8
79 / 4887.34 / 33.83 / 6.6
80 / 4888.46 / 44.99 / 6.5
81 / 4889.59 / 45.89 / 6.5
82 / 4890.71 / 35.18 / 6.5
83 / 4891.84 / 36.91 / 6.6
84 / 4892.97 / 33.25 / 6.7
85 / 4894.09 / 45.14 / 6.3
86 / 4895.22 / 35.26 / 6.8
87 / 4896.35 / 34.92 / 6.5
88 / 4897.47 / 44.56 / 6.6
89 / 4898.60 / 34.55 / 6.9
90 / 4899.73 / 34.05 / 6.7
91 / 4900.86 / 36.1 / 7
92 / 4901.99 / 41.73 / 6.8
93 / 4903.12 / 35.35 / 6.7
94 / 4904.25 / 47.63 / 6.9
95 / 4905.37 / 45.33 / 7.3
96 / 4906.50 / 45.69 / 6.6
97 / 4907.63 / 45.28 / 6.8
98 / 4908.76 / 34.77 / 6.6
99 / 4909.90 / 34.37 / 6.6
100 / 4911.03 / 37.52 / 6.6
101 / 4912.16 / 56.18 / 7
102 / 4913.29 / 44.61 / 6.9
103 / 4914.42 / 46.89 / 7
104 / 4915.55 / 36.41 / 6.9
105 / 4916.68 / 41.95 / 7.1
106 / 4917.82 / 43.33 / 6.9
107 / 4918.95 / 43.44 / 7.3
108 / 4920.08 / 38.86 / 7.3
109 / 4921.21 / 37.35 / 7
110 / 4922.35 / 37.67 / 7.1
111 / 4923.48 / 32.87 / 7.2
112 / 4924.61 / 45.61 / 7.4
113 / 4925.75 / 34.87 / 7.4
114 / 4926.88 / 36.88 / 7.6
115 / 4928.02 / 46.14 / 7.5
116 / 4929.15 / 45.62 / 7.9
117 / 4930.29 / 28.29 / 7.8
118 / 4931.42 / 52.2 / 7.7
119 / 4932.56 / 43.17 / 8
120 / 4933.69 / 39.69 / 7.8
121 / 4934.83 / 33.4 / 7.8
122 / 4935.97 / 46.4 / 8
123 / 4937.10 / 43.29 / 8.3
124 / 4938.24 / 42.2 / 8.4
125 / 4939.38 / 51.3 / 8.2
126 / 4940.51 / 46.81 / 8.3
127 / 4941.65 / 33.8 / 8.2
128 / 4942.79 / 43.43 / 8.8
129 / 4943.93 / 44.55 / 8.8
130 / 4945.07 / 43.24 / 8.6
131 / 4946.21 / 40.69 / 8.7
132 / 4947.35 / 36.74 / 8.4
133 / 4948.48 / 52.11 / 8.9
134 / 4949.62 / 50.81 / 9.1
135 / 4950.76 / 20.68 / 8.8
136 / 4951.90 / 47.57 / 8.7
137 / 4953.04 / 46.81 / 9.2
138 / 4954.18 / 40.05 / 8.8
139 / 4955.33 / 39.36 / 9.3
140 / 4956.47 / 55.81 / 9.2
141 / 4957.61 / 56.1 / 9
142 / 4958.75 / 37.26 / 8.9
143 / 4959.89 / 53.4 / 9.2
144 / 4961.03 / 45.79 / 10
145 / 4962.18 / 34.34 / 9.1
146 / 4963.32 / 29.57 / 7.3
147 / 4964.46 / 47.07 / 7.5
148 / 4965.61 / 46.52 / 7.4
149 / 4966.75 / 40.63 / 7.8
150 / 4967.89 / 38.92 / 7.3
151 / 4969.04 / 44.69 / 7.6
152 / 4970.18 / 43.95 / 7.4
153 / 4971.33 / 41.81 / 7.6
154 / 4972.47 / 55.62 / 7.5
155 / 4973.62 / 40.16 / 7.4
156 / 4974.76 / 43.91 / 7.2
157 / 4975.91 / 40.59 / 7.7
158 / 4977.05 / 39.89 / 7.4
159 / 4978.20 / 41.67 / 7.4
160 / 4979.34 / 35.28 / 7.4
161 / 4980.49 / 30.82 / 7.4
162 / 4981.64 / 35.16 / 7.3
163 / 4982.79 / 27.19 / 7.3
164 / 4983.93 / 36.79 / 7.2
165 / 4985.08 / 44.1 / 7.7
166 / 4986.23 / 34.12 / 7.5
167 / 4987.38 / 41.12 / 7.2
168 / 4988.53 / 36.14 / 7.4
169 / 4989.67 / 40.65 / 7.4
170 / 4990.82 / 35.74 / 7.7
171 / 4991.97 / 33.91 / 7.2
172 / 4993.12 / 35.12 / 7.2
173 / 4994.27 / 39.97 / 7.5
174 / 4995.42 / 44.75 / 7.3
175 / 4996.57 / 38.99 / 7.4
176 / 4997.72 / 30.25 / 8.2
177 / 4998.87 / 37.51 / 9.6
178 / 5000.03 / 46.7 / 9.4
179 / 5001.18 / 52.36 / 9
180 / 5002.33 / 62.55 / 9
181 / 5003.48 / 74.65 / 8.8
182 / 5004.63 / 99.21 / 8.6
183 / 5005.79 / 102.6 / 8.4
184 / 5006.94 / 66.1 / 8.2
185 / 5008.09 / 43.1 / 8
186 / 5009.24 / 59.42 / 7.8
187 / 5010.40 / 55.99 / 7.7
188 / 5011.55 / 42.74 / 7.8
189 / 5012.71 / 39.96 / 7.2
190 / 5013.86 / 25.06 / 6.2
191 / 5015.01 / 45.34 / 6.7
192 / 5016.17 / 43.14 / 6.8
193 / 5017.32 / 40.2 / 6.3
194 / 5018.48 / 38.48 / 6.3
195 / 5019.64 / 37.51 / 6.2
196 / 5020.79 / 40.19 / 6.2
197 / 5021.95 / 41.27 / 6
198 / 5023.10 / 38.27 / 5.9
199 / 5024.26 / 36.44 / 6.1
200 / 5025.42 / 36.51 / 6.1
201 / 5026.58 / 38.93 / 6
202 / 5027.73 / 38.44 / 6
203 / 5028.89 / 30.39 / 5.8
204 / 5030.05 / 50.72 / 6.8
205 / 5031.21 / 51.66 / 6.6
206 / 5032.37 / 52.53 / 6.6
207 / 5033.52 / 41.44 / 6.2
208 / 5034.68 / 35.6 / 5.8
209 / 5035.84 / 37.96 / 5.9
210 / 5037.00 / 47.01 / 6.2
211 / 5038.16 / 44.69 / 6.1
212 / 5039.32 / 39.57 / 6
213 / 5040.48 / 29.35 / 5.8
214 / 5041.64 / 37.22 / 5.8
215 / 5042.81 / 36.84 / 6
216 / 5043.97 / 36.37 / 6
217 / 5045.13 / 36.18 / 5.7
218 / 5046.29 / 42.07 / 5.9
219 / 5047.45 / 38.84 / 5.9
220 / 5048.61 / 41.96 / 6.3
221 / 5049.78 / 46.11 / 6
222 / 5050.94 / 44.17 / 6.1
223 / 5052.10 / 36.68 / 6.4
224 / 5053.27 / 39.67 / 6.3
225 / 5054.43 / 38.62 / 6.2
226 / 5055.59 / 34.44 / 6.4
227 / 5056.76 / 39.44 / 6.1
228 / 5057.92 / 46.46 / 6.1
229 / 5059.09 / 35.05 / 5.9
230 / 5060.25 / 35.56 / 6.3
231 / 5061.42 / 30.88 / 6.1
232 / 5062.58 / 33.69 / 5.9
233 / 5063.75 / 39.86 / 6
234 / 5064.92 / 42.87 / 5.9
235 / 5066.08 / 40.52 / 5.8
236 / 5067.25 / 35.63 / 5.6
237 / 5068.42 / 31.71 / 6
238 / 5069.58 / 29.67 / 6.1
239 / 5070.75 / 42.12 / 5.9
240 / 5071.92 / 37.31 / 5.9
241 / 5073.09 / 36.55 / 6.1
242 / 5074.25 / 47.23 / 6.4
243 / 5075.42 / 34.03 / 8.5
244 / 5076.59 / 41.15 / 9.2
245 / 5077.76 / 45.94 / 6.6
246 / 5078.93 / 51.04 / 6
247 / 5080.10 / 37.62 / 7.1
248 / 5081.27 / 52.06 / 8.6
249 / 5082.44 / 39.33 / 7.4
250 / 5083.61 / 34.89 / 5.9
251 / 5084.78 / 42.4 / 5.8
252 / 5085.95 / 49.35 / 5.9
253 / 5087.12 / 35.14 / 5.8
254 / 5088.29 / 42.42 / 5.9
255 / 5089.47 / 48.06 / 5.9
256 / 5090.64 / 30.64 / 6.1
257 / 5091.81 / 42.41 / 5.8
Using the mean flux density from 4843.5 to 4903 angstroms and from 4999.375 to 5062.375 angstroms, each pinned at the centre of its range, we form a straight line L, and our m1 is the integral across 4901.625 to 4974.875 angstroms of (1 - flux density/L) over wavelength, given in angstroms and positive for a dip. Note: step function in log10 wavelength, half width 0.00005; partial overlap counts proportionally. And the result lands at 2.3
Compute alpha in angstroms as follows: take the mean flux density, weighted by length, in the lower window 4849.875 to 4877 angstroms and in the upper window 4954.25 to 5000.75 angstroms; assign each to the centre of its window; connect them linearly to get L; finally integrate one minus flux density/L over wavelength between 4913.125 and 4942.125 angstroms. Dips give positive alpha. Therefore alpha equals 2.0 angstroms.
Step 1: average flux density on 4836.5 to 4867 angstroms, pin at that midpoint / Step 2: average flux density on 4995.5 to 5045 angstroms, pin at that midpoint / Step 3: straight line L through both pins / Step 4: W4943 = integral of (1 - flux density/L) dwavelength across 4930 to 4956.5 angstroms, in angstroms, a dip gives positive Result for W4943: 2.3 angstroms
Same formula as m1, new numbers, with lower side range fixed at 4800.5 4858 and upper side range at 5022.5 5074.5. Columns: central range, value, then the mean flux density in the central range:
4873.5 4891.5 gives 1.8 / 37.1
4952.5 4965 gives -1.2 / 44.1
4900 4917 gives -0.4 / 41.9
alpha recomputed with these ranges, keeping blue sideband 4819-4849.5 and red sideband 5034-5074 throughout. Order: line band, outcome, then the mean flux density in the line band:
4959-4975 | -1.8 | 43.2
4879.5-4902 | 1.2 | 37.3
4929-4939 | -0.6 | 41.6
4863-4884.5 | -0.7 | 40.8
